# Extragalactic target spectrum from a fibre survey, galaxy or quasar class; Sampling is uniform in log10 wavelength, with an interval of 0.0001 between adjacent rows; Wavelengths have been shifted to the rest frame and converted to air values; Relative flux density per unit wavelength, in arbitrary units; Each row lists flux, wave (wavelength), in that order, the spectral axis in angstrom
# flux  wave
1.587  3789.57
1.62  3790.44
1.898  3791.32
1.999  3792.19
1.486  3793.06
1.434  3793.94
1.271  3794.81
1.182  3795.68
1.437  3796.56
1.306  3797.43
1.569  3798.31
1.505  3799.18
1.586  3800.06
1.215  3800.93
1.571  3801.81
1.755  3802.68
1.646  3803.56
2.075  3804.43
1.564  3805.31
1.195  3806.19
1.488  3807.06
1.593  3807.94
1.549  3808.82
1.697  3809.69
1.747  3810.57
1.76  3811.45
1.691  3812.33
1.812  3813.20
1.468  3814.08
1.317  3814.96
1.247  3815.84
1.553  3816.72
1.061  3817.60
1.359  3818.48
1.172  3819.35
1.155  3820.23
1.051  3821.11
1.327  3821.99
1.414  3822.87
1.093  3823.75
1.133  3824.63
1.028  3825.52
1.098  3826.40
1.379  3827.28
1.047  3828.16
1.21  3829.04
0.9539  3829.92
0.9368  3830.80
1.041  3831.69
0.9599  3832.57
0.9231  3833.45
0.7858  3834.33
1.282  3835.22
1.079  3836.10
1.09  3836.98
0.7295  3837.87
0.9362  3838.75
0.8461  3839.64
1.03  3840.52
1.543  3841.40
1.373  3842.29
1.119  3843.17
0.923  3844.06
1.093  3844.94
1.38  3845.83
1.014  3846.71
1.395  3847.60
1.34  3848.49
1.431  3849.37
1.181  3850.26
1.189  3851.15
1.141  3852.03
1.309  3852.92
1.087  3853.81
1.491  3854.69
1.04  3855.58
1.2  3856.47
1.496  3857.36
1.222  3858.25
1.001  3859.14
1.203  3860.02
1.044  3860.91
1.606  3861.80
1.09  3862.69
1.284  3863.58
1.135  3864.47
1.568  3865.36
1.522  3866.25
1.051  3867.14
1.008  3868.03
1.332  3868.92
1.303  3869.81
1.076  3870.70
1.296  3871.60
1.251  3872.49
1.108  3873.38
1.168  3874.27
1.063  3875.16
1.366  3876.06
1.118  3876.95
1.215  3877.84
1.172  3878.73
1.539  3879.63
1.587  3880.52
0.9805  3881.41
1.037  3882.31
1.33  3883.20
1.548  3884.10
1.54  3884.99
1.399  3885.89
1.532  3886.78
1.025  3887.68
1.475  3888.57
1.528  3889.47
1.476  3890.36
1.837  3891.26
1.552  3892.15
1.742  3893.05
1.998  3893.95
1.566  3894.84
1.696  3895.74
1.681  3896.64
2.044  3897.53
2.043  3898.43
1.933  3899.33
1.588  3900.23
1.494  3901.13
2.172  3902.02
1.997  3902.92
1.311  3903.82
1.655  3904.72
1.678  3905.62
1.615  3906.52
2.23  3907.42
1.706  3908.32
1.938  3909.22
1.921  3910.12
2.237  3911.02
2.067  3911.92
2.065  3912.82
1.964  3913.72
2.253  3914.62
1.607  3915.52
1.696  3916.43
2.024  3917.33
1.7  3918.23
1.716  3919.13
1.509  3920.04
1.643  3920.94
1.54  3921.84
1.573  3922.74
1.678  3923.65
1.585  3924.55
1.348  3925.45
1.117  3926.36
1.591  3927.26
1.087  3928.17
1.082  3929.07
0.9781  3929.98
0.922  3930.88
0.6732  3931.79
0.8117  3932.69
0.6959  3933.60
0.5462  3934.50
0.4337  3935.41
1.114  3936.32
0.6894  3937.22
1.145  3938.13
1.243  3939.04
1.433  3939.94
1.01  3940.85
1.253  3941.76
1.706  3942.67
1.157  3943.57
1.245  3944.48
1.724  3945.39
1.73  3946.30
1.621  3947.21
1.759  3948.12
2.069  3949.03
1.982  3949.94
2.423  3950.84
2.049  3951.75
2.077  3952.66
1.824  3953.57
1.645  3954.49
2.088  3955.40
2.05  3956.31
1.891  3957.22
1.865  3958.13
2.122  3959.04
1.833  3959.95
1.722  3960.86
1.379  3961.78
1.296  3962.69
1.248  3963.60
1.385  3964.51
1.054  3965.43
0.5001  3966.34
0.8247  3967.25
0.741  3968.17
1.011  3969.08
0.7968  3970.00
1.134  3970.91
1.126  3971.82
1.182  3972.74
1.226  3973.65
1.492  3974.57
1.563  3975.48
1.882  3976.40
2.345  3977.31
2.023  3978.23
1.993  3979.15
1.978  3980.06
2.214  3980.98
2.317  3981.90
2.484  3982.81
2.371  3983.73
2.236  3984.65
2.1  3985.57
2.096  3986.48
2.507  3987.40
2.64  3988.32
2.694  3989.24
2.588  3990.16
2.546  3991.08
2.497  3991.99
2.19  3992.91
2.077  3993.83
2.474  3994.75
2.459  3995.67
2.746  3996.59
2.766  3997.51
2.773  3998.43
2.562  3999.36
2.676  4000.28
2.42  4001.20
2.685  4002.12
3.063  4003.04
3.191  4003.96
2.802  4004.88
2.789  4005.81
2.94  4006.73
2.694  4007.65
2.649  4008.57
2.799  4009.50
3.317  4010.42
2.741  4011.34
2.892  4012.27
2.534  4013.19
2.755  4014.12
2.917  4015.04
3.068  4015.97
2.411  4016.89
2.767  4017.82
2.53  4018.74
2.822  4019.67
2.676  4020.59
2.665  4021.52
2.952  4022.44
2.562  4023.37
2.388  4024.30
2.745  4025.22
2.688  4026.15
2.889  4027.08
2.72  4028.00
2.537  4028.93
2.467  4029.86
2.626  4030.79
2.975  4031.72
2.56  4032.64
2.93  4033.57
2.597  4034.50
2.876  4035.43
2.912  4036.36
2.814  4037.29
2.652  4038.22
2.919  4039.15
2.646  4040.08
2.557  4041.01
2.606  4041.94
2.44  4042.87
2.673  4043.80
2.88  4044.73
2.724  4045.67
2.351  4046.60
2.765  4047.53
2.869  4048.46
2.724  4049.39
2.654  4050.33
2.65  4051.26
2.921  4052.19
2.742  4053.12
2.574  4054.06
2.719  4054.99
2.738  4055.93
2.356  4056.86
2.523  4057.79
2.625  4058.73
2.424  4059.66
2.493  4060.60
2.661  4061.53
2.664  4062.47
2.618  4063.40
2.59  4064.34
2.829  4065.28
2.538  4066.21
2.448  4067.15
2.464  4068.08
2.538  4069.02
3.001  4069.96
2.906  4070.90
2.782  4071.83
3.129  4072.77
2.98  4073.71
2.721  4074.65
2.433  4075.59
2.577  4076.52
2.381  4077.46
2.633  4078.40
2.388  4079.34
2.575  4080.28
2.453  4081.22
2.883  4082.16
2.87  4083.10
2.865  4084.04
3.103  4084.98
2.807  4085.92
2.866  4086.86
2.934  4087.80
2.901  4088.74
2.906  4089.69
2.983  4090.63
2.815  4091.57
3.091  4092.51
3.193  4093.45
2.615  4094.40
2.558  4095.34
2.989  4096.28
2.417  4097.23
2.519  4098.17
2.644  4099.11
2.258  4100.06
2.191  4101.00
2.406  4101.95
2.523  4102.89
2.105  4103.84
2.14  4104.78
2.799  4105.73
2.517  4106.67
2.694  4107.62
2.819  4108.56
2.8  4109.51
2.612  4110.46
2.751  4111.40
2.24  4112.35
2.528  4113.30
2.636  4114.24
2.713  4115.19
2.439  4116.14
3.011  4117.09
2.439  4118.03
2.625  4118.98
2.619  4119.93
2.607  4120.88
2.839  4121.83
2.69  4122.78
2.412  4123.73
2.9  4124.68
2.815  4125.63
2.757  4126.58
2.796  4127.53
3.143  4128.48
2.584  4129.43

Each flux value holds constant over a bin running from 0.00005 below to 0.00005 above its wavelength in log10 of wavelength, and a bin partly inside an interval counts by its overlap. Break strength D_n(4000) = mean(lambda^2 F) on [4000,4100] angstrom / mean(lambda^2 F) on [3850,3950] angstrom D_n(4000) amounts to 2.05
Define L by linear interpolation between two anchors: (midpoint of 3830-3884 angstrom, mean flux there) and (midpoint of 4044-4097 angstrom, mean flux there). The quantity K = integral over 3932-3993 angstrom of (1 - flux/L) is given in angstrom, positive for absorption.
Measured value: 9.87 angstrom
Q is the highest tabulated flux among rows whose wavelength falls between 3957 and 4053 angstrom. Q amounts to 3.317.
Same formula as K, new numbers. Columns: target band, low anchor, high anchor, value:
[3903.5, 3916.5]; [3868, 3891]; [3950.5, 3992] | -3.63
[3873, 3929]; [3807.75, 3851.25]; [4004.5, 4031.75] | 6.17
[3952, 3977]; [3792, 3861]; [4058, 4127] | 6.81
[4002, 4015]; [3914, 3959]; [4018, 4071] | -3.29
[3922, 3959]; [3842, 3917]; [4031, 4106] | 8.63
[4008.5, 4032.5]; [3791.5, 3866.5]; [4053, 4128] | -4.56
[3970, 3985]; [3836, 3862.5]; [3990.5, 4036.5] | 3.58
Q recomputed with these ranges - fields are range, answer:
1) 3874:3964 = 2.423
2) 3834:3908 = 2.23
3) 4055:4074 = 3.129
